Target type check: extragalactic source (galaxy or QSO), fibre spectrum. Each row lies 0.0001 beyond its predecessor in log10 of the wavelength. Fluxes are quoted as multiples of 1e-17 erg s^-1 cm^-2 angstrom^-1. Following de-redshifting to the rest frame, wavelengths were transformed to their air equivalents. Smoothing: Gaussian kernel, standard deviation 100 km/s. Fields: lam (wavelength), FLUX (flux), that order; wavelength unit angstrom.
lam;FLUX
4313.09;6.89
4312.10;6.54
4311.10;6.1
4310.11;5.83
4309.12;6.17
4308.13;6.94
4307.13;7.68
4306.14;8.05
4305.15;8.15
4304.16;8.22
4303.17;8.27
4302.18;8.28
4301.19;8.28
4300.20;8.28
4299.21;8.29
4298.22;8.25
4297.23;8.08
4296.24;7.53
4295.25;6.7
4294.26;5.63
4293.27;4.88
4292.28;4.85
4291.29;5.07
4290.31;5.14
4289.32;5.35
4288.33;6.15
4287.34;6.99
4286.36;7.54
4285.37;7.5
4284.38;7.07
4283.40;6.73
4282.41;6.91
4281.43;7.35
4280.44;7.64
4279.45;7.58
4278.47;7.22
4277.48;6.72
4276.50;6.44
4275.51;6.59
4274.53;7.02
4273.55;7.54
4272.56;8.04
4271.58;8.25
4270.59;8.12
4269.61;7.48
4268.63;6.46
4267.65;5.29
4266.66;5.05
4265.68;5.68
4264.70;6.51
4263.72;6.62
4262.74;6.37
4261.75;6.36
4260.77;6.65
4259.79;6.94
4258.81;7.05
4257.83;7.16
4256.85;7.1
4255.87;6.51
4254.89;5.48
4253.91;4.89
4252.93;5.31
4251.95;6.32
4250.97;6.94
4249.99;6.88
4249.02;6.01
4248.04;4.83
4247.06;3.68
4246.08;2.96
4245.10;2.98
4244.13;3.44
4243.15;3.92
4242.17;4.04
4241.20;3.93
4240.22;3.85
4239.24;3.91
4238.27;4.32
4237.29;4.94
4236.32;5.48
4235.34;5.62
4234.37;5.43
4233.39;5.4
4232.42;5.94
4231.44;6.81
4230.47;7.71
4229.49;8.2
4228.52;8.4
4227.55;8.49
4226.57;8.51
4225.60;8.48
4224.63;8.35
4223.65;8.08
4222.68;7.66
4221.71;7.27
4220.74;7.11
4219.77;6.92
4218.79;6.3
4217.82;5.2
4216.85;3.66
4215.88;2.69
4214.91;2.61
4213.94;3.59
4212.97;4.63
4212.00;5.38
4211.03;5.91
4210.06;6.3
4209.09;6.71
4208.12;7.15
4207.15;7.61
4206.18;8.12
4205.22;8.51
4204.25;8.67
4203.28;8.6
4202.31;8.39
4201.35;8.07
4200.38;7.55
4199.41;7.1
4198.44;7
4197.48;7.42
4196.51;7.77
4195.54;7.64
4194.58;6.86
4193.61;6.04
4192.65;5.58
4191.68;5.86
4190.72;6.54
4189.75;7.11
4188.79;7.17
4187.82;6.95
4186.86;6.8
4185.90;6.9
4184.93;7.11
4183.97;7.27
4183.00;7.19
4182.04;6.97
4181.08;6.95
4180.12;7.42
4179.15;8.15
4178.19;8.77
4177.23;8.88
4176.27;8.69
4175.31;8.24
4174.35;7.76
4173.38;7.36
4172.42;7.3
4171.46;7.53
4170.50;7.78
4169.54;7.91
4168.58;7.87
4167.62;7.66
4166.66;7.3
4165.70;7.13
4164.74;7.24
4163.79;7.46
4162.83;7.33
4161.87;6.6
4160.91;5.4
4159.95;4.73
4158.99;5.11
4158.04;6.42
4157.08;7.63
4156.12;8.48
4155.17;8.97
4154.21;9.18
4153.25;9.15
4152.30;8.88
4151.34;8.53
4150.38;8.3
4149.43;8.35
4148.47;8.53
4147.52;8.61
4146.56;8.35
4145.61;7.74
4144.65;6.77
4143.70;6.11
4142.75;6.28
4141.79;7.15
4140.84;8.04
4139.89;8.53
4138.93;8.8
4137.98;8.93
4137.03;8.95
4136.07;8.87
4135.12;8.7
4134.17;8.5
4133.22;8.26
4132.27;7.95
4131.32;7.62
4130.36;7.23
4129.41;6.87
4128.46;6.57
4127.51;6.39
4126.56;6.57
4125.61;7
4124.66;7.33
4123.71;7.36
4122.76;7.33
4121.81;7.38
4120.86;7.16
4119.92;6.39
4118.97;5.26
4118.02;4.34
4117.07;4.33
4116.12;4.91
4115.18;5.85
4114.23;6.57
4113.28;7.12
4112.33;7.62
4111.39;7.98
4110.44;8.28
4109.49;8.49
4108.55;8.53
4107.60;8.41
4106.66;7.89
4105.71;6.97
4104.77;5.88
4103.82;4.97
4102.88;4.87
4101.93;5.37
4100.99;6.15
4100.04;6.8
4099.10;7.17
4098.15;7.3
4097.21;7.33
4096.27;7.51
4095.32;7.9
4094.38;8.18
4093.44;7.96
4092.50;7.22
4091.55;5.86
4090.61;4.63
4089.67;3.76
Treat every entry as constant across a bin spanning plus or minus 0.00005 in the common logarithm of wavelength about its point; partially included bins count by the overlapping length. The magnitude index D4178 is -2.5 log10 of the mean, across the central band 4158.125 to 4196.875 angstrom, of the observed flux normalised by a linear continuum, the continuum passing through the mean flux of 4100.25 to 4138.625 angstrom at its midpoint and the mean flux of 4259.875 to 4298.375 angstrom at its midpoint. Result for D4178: -0.04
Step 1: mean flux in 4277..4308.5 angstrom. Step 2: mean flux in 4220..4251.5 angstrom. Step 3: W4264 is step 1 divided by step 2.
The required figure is 1.20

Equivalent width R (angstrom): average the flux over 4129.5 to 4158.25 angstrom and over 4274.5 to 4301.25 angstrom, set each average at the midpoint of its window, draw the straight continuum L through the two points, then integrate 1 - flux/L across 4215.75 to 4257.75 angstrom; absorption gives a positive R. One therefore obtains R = 8.31 angstrom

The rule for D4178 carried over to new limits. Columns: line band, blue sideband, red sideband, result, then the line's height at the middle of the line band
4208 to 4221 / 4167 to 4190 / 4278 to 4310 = 0.38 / 7.42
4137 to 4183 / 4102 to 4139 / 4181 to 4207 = -0.07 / 7.2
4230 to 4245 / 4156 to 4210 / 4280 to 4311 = 0.41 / 7.16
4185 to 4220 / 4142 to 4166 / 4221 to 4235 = 0.14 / 7.47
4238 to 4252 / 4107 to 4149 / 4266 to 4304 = 0.49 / 7.07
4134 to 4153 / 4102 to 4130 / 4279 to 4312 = -0.21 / 6.74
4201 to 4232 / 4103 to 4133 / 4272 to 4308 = 0.02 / 7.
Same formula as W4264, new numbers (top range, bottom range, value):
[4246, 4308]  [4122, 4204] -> 0.90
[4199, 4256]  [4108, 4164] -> 0.82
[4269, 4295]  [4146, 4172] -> 0.88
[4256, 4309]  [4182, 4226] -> 1.03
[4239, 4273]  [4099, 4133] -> 0.85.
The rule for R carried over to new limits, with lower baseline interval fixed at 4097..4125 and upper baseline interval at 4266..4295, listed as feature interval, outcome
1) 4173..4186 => -2.02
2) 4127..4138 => -1.91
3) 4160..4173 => -0.99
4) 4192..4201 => -0.44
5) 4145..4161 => -2.75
